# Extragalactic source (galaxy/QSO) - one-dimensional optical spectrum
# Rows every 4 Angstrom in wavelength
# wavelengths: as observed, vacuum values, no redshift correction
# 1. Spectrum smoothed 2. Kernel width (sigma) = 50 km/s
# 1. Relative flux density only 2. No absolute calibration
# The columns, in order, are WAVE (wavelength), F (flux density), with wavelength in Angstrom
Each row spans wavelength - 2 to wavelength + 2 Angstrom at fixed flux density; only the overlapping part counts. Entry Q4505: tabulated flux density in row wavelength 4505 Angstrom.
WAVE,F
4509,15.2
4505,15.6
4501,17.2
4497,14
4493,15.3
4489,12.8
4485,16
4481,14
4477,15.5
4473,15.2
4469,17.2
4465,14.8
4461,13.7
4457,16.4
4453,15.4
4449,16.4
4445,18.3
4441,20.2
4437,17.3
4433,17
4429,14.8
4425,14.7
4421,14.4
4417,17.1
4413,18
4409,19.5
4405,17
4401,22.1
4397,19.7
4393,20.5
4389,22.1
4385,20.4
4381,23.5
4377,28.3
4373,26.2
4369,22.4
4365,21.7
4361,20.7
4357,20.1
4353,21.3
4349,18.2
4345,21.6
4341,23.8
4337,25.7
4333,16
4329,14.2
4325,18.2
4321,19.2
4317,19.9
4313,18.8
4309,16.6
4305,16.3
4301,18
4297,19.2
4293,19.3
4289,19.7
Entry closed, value 15.6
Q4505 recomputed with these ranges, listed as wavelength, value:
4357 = 20.1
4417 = 17.1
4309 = 16.6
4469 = 17.2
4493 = 15.3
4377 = 28.3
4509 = 15.2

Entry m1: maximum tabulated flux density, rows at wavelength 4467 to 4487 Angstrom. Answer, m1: 17.2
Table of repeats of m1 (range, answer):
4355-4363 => 20.7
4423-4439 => 17.3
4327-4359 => 25.7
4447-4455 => 16.4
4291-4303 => 19.3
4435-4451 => 20.2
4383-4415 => 22.1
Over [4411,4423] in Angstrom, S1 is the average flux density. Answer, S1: 16.5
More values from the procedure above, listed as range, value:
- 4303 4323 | 18.2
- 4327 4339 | 18.6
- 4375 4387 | 24.1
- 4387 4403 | 21.1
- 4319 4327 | 18.7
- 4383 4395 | 21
